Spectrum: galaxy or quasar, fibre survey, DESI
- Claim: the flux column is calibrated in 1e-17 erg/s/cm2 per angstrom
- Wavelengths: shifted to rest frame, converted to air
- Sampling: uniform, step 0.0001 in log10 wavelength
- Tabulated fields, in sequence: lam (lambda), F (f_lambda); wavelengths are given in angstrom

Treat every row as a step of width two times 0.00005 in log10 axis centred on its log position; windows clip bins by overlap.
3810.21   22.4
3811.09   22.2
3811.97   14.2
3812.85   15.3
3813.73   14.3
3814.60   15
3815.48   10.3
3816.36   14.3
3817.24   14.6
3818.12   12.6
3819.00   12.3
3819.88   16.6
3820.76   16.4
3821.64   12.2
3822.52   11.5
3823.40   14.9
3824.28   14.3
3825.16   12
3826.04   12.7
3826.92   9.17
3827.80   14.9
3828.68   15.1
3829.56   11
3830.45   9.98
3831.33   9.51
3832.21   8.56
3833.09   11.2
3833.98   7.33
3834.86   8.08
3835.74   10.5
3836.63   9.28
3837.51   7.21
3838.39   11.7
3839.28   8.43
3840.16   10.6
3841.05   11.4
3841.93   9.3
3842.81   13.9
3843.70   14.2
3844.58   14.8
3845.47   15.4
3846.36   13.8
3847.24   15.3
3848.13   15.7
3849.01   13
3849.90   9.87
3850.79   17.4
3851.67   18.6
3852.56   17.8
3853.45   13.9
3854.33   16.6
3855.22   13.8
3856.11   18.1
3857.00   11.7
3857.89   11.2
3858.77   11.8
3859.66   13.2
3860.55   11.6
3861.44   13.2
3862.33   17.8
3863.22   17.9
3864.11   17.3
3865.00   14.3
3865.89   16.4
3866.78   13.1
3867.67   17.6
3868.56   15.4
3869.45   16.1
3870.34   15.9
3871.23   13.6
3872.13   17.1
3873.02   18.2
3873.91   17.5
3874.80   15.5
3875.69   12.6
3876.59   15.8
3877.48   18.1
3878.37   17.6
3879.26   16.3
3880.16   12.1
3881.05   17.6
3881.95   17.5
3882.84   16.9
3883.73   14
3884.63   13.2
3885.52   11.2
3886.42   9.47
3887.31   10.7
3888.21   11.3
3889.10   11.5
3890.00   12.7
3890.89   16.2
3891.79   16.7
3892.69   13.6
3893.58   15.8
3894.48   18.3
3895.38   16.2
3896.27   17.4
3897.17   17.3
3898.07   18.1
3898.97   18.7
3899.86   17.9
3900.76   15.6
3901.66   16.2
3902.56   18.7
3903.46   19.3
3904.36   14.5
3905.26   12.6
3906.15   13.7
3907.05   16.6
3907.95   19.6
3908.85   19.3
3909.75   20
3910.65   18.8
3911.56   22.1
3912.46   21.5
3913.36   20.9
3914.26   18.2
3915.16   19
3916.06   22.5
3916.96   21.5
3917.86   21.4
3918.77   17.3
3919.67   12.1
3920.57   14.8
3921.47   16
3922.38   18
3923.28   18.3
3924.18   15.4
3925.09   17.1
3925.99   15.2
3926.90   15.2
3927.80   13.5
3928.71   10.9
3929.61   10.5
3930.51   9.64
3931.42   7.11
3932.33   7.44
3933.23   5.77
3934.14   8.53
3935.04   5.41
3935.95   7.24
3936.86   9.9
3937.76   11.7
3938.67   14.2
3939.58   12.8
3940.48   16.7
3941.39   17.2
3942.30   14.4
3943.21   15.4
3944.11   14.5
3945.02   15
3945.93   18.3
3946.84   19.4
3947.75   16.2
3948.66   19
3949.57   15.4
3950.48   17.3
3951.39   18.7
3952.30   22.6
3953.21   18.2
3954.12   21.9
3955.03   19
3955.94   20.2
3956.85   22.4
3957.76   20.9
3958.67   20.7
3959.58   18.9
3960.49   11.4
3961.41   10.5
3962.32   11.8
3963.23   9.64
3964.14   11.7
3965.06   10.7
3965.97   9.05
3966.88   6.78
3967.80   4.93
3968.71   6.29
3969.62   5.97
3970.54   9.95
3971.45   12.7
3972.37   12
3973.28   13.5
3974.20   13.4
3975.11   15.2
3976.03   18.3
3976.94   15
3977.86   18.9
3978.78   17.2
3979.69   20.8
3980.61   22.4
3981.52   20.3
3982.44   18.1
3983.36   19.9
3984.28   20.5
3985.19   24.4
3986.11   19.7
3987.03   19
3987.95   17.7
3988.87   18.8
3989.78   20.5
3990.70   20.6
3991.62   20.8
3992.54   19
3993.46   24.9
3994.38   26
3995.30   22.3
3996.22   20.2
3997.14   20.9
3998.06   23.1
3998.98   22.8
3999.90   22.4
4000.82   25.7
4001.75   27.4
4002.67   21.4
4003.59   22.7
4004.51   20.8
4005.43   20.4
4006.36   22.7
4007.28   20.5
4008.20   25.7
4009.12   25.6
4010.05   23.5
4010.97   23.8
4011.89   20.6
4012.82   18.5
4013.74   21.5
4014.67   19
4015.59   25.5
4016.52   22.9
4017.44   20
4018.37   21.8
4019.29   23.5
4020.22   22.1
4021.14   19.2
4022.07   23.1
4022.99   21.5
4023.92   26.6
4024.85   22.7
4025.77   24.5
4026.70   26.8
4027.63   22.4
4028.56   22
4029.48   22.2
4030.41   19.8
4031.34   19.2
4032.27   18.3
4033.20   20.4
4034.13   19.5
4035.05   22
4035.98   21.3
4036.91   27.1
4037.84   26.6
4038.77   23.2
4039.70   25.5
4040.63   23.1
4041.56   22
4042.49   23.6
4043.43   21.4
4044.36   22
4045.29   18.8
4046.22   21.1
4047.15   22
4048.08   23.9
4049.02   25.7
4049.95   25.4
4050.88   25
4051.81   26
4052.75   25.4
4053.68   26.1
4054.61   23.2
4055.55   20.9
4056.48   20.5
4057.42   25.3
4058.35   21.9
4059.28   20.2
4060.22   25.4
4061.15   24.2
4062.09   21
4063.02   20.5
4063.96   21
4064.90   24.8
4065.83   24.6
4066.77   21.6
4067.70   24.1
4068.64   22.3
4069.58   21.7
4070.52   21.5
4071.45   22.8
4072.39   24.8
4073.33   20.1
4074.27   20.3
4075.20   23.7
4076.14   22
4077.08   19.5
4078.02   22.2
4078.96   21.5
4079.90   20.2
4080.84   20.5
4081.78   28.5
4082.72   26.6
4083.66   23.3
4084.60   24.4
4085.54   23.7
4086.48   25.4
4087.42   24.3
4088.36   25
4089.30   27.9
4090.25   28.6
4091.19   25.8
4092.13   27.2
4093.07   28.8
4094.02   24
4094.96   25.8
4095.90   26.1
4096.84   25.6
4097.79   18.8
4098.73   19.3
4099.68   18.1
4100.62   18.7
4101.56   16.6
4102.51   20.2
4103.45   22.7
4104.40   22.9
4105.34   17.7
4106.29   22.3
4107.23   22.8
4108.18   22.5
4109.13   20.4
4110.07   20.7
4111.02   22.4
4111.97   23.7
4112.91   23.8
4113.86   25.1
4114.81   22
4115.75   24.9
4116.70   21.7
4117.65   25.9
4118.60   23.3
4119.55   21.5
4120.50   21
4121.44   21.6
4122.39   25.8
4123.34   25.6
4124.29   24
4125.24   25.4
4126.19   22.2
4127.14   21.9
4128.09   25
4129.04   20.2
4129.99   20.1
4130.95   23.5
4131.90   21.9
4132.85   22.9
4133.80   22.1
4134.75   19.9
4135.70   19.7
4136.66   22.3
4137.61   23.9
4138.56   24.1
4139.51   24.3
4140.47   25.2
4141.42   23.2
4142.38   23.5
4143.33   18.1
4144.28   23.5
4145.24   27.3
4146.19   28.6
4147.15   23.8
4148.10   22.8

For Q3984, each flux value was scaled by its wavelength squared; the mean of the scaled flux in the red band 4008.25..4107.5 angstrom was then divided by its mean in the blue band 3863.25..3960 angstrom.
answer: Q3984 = 1.54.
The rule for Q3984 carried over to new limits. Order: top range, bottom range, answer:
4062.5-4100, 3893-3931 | 1.50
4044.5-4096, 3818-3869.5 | 2.00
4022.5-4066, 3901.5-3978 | 1.61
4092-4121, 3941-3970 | 1.60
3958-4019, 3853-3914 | 1.24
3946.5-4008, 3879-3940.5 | 1.23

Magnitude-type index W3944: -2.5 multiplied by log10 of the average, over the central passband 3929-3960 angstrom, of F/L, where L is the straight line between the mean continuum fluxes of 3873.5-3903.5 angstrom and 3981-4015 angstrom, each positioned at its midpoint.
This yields 0.24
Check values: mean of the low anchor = 15.5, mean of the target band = 15.1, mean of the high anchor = 21.7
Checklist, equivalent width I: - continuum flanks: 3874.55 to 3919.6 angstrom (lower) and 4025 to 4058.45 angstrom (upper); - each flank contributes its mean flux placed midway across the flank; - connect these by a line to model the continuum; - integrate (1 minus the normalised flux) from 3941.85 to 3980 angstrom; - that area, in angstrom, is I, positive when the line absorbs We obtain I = 8.4 angstrom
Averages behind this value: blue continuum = 16.6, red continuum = 22.9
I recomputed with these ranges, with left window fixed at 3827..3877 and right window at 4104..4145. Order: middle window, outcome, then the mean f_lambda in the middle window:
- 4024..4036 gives -1.4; 21.8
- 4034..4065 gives -4.5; 23.1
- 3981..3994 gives -1.6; 20.4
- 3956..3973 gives 5.0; 12.2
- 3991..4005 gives -3.2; 22.7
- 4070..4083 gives -0.8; 22.4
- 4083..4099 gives -2.6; 25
